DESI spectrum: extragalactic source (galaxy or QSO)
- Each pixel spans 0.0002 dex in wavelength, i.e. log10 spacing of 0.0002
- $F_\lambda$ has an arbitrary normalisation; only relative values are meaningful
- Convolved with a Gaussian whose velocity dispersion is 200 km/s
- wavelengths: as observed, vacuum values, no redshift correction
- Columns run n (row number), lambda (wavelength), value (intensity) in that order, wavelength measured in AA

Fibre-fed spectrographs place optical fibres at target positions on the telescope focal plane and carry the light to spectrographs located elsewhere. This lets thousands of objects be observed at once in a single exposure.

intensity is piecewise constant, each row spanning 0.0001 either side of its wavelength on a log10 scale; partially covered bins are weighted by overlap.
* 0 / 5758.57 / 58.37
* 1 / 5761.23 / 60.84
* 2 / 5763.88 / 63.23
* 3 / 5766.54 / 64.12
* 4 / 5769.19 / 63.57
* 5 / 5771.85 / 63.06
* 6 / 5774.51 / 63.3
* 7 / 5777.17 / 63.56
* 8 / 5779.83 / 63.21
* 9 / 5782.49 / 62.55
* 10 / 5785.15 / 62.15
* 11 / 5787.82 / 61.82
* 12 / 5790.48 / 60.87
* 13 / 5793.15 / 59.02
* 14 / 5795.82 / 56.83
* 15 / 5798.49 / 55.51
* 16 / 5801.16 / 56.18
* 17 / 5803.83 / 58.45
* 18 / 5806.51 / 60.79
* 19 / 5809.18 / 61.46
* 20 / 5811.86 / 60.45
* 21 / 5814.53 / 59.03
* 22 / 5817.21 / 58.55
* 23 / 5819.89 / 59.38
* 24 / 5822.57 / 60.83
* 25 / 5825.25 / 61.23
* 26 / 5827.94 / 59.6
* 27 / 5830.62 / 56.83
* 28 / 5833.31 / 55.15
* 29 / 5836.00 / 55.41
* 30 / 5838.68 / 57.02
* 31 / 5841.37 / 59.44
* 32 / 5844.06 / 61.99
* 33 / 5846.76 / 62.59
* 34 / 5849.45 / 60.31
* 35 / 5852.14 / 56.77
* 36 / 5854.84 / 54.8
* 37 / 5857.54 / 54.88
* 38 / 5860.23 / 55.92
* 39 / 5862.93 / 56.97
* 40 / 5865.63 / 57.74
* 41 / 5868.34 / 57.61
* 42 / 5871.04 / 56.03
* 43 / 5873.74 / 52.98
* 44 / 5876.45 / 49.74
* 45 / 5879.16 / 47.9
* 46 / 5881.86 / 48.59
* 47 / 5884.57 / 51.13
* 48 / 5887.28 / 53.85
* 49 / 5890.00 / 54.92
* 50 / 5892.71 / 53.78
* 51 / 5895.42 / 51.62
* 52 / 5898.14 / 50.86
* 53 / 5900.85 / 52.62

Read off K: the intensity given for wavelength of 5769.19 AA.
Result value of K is 63.57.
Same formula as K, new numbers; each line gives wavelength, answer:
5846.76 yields 62.59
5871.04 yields 56.03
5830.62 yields 56.83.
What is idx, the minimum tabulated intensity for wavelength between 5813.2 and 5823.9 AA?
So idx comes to 58.55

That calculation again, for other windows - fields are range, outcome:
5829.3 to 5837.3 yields 55.15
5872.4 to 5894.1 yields 47.9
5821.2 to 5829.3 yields 59.6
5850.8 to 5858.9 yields 54.8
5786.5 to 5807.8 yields 55.51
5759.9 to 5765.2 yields 60.84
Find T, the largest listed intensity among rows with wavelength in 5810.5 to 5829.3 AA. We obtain 61.23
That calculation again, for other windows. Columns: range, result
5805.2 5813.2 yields 61.46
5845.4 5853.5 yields 62.59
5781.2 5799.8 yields 62.55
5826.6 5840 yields 59.6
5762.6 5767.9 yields 64.12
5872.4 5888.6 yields 53.85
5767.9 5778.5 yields 63.57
